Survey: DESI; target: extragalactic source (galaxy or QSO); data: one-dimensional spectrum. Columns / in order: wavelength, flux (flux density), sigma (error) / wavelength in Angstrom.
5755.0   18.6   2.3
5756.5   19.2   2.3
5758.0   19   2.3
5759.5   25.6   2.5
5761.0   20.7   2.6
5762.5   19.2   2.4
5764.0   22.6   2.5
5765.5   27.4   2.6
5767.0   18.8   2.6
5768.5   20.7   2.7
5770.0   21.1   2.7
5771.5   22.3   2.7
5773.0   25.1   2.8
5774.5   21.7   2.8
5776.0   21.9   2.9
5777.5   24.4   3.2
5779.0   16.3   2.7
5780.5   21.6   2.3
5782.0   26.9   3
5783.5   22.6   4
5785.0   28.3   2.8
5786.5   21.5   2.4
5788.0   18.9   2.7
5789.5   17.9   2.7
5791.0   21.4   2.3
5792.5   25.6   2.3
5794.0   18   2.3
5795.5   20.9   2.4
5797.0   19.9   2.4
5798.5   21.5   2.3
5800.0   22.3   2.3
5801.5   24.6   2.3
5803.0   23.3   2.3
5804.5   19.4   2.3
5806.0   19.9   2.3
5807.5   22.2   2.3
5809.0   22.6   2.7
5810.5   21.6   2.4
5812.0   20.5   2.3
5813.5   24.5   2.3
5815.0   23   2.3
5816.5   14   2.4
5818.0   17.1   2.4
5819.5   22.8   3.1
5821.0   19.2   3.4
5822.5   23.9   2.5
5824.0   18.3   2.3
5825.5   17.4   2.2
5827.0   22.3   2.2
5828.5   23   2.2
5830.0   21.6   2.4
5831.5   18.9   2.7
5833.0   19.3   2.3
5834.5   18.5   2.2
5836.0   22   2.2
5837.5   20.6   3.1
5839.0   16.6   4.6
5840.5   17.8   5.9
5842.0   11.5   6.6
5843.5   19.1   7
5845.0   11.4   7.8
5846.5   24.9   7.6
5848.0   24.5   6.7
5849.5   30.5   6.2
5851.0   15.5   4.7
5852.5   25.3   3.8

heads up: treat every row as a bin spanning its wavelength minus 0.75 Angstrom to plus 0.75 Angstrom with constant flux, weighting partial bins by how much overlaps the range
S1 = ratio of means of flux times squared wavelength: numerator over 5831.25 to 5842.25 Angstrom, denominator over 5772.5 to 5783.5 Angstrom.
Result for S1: 0.84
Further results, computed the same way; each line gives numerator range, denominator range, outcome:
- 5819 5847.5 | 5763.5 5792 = 0.89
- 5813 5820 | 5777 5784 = 0.91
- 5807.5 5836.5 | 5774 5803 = 0.95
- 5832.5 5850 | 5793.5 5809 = 0.93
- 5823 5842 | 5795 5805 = 0.90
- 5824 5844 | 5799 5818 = 0.90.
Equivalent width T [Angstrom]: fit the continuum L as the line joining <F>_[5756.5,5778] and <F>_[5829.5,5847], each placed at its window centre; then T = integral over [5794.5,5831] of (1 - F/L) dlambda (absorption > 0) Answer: -2.5 Angstrom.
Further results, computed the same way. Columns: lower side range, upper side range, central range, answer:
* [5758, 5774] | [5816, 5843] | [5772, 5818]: -1.87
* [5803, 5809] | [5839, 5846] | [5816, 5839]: -2.81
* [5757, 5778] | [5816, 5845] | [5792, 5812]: -1.16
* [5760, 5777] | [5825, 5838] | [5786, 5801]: 0.40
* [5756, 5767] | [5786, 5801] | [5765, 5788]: -1.27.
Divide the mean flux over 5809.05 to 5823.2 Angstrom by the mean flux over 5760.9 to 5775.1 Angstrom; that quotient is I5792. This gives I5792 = 0.9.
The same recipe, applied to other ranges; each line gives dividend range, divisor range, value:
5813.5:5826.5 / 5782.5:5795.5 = 0.91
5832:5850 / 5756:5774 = 0.90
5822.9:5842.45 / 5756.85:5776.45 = 0.88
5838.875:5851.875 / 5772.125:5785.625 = 0.83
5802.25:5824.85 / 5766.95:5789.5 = 0.94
